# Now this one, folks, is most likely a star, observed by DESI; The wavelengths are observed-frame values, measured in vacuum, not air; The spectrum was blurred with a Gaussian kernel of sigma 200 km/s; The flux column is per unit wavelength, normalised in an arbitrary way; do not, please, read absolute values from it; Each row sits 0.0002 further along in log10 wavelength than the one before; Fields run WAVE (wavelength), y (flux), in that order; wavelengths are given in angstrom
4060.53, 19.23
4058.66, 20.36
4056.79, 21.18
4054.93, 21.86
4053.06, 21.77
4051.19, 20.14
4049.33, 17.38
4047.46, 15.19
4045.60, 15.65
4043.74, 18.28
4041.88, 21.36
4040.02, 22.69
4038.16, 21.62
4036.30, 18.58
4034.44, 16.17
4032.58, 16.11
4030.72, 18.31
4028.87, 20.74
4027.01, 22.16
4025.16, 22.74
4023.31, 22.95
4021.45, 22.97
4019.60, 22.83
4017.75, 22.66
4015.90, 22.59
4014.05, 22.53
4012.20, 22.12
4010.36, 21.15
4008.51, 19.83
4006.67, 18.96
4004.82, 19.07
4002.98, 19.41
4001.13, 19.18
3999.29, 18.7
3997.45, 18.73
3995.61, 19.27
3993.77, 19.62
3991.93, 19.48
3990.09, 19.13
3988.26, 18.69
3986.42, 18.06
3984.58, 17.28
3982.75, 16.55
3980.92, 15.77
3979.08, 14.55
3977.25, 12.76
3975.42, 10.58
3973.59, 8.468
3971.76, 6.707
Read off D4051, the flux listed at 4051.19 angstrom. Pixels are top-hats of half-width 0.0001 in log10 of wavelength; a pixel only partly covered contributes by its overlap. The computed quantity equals 20.14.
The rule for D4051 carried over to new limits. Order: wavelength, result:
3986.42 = 18.06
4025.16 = 22.74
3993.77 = 19.62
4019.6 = 22.83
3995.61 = 19.27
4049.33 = 17.38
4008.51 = 19.83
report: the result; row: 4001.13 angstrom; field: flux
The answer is 19.18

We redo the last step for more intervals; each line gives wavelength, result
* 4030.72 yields 18.31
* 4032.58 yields 16.11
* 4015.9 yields 22.59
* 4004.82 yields 19.07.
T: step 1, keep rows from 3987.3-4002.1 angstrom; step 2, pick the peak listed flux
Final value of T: 19.62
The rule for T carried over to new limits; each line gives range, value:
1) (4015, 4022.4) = 22.97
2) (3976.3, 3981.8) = 15.77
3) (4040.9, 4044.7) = 21.36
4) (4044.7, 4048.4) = 15.65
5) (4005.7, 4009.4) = 19.83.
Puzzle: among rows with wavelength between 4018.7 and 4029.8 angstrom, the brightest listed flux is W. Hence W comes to 22.97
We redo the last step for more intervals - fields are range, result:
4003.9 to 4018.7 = 22.66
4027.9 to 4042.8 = 22.69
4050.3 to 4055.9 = 21.86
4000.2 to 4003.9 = 19.41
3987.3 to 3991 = 19.13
